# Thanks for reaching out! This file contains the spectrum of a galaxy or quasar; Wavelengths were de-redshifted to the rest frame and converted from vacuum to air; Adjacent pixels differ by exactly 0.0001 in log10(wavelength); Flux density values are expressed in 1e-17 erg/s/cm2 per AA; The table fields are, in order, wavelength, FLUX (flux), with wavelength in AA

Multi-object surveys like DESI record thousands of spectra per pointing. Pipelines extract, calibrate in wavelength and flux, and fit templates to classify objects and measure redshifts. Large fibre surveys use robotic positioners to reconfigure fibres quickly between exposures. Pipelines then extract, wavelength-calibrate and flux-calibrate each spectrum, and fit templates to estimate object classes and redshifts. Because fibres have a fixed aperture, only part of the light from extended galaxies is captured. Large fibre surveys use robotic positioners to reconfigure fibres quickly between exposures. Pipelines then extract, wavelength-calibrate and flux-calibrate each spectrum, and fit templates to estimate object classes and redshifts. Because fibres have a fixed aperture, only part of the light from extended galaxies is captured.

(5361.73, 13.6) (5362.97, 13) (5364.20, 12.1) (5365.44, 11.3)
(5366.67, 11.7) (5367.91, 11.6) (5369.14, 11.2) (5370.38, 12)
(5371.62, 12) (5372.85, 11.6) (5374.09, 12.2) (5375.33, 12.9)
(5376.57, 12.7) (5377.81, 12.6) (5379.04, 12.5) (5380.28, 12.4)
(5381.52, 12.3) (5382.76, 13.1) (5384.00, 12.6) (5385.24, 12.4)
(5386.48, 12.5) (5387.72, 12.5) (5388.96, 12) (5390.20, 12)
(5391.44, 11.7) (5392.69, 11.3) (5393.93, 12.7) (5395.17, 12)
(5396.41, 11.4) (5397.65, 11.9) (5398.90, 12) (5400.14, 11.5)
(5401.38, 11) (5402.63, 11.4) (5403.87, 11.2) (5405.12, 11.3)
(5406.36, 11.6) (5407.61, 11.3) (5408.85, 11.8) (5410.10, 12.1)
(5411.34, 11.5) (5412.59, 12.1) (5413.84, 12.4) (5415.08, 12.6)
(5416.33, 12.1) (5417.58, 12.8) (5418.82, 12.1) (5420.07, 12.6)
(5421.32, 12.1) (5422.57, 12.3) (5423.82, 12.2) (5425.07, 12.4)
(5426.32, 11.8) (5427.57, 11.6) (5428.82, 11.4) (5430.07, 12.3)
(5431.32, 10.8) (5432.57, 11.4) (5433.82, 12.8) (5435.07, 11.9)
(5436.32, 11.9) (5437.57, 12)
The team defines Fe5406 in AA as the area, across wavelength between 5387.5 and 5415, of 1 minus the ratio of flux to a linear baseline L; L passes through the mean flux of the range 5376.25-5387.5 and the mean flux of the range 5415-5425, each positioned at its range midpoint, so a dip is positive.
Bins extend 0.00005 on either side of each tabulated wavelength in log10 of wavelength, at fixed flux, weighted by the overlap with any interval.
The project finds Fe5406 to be 1.5 AA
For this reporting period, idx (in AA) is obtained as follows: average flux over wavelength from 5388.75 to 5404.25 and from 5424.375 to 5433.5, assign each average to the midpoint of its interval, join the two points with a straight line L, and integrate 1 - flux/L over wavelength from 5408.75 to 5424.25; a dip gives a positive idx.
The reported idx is -0.7 AA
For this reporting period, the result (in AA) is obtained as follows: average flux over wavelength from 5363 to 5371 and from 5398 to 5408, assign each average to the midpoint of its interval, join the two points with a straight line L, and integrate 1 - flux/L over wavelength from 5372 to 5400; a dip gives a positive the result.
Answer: -1.6 AA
